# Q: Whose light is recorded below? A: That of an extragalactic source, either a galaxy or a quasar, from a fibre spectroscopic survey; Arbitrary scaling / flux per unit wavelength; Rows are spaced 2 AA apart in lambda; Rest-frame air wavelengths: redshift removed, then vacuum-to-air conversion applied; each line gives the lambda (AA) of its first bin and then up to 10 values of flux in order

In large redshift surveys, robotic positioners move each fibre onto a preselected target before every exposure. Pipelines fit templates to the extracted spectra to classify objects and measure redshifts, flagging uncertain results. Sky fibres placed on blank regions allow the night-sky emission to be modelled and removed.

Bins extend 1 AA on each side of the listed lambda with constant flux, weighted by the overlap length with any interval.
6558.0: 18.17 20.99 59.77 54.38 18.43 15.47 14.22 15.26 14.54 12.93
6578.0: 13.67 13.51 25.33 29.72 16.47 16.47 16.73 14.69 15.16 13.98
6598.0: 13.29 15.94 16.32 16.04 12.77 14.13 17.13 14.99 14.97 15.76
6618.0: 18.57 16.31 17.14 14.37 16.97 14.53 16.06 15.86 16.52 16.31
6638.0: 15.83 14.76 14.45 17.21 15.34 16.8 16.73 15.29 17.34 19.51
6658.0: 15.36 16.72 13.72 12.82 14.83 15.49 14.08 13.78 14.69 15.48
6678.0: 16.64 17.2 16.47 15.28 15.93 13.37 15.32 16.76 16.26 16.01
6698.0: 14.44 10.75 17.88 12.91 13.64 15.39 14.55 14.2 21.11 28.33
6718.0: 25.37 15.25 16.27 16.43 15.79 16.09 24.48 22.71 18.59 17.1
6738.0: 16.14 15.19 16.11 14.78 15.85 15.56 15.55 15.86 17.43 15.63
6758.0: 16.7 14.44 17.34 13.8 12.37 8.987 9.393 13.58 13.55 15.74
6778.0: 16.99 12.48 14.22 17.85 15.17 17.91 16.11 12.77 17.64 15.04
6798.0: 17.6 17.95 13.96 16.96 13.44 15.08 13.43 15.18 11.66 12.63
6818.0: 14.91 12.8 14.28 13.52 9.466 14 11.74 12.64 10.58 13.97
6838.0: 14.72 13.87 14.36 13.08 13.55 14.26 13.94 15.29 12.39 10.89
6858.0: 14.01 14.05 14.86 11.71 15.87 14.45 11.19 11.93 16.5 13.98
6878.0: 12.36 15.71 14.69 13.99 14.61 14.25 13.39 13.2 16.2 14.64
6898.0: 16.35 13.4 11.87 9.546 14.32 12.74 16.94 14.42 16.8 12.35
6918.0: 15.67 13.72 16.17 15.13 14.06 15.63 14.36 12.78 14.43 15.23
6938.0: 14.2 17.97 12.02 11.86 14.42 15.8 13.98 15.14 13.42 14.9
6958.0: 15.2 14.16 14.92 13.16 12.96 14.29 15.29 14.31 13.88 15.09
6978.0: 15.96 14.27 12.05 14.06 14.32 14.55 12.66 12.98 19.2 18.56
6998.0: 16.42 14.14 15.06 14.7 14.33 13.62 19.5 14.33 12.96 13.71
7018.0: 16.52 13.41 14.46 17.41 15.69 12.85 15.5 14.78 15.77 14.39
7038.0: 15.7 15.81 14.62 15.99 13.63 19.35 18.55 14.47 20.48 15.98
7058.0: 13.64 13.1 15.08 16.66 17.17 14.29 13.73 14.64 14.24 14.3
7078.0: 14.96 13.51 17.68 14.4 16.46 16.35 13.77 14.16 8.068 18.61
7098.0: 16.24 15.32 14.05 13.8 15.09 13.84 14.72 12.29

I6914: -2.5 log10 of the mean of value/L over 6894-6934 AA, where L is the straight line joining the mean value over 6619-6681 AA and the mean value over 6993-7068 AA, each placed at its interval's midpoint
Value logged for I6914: 0.10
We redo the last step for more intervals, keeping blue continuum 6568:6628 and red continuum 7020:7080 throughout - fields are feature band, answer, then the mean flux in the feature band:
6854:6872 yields 0.18 mag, 13.2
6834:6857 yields 0.16 mag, 13.5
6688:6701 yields 0.08 mag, 14.8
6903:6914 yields 0.13 mag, 13.9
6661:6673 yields 0.13 mag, 14.1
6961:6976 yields 0.10 mag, 14.2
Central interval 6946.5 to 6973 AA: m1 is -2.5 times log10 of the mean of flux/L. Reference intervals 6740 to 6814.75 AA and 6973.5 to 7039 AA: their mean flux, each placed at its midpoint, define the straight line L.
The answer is 0.039 mag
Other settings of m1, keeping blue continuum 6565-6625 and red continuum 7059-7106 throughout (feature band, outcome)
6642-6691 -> 0.02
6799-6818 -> 0.08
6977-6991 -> 0.08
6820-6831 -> 0.22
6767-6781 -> 0.21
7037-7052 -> -0.08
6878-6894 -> 0.08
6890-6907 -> 0.12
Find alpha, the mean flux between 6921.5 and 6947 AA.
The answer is 14.4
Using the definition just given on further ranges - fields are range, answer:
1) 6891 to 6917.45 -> 14.1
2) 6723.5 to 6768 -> 16.4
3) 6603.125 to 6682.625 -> 15.7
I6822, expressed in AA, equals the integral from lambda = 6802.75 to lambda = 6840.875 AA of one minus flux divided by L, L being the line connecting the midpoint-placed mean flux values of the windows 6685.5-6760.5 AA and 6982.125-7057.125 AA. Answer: 6.68 AA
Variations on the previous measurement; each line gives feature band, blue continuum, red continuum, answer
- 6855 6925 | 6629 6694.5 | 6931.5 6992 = 2.53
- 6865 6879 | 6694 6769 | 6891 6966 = 1.12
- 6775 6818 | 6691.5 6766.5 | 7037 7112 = 3.07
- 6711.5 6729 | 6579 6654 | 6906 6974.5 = -3.53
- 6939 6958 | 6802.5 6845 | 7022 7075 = 0.20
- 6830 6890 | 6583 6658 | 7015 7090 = 7.88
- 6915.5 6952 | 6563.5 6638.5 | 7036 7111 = 2.82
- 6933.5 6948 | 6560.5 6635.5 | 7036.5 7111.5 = 1.50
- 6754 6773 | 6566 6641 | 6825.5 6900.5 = 1.08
